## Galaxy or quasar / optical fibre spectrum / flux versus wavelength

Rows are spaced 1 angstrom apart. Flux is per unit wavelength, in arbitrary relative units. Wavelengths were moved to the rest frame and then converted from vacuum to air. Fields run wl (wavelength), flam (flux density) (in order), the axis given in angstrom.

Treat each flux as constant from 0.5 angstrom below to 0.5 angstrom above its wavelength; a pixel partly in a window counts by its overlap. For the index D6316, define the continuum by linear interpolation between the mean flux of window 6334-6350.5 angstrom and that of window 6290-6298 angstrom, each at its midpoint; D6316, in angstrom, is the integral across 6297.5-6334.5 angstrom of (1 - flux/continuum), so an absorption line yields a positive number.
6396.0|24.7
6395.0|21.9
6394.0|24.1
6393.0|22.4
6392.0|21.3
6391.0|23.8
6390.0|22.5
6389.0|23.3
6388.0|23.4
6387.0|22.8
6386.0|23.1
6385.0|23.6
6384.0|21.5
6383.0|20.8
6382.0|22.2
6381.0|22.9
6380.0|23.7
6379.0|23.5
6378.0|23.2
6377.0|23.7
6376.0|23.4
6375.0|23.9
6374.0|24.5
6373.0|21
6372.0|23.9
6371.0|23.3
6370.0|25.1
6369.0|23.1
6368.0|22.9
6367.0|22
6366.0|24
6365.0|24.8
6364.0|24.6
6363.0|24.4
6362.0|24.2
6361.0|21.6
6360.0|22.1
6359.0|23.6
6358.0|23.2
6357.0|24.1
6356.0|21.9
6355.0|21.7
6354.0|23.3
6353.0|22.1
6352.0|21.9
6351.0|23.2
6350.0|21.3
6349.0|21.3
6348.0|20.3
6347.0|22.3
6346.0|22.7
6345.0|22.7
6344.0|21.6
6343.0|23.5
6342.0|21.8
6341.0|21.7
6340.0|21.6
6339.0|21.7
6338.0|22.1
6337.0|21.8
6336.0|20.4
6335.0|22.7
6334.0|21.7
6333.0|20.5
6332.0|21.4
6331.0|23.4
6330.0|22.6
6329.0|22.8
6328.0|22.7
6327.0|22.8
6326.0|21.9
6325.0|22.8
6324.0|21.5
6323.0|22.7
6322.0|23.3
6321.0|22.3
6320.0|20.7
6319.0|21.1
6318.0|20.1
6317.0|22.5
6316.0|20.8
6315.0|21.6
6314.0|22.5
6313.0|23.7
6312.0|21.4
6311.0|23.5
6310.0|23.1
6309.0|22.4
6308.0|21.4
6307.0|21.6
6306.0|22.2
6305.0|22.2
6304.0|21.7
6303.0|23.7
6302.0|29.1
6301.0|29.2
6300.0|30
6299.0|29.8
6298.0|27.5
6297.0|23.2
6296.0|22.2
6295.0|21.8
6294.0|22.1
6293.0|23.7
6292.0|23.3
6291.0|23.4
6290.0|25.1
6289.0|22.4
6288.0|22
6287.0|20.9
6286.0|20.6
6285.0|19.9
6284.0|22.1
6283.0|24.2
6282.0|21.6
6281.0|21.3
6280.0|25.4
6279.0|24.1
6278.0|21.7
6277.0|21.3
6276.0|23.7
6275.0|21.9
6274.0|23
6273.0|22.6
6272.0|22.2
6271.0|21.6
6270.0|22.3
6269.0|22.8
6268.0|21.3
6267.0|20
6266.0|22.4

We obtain -0.8 angstrom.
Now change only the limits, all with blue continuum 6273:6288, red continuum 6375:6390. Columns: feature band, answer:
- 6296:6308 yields -1.5 angstrom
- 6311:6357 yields 1.2 angstrom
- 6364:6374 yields -0.3 angstrom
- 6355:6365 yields -0.2 angstrom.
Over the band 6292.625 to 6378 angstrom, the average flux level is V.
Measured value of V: 22.9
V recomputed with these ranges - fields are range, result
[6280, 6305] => 23.8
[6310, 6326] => 22.1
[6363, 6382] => 23.5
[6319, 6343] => 22.1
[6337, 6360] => 22.2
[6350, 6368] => 23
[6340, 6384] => 22.8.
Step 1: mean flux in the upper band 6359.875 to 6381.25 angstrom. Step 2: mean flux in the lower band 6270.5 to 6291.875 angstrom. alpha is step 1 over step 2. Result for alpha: 1.05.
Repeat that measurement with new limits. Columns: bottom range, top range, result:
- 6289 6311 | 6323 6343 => 0.91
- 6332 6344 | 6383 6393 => 1.04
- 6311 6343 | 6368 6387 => 1.05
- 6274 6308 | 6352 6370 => 0.99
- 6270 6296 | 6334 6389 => 1.01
